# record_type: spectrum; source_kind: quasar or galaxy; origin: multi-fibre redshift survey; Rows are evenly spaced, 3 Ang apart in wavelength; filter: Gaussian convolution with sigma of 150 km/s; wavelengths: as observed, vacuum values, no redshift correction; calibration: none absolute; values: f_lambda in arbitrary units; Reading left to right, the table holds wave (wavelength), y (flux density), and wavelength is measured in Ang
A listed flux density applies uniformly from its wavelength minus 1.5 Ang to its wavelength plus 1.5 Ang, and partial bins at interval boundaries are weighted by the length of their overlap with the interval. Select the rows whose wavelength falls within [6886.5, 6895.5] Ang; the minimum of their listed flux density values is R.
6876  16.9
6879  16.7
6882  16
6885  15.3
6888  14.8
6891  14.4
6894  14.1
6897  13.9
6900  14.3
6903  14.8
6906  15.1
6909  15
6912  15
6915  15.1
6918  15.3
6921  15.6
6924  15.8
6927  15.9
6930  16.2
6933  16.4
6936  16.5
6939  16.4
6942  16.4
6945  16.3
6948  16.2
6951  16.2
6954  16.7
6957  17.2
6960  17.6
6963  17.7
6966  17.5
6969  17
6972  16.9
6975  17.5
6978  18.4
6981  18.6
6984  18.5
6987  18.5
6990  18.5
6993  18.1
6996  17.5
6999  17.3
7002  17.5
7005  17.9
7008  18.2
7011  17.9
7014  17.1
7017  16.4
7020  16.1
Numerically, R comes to 14.1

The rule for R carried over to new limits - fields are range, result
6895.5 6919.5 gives 13.9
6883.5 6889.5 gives 14.8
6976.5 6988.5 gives 18.4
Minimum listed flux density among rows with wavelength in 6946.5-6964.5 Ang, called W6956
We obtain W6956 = 16.2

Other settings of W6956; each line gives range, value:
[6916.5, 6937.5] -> 15.3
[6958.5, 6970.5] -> 17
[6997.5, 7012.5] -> 17.3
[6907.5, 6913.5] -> 15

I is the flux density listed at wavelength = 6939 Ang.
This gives 16.4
